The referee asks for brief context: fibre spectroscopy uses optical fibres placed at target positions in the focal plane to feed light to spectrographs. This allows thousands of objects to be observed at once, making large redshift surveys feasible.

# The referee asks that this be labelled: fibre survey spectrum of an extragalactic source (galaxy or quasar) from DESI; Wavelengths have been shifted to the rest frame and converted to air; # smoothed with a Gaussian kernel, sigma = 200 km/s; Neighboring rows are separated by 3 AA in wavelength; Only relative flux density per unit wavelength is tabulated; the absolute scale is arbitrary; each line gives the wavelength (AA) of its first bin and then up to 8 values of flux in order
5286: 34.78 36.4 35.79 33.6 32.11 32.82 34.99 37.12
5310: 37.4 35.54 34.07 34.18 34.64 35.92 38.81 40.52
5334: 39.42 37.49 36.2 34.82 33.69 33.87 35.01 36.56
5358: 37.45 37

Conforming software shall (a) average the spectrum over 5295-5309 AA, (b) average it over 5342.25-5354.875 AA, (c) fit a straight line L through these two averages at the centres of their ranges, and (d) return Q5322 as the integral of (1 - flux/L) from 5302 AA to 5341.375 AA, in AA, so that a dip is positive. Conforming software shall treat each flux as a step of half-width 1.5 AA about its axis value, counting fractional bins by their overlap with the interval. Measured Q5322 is -2.5 AA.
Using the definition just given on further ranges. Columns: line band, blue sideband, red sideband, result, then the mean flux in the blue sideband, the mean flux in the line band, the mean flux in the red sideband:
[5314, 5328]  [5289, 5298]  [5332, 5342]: 0.53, 34.5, 35.2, 37.7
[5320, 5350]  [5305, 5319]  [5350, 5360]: -0.42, 35.8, 36.5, 36.2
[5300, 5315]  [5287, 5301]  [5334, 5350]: -0.40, 34.3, 35.6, 35.7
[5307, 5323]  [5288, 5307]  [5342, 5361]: -0.28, 34.5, 35.4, 35.4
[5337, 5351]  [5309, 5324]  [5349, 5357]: 0.18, 35.1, 35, 35.5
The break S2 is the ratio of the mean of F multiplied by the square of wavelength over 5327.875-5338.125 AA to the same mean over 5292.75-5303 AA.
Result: 1.20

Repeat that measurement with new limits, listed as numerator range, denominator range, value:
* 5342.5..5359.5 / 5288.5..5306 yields 1.05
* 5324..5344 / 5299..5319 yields 1.08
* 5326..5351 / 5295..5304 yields 1.13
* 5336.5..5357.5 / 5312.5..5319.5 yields 1.04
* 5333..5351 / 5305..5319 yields 1.01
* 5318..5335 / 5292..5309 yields 1.10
